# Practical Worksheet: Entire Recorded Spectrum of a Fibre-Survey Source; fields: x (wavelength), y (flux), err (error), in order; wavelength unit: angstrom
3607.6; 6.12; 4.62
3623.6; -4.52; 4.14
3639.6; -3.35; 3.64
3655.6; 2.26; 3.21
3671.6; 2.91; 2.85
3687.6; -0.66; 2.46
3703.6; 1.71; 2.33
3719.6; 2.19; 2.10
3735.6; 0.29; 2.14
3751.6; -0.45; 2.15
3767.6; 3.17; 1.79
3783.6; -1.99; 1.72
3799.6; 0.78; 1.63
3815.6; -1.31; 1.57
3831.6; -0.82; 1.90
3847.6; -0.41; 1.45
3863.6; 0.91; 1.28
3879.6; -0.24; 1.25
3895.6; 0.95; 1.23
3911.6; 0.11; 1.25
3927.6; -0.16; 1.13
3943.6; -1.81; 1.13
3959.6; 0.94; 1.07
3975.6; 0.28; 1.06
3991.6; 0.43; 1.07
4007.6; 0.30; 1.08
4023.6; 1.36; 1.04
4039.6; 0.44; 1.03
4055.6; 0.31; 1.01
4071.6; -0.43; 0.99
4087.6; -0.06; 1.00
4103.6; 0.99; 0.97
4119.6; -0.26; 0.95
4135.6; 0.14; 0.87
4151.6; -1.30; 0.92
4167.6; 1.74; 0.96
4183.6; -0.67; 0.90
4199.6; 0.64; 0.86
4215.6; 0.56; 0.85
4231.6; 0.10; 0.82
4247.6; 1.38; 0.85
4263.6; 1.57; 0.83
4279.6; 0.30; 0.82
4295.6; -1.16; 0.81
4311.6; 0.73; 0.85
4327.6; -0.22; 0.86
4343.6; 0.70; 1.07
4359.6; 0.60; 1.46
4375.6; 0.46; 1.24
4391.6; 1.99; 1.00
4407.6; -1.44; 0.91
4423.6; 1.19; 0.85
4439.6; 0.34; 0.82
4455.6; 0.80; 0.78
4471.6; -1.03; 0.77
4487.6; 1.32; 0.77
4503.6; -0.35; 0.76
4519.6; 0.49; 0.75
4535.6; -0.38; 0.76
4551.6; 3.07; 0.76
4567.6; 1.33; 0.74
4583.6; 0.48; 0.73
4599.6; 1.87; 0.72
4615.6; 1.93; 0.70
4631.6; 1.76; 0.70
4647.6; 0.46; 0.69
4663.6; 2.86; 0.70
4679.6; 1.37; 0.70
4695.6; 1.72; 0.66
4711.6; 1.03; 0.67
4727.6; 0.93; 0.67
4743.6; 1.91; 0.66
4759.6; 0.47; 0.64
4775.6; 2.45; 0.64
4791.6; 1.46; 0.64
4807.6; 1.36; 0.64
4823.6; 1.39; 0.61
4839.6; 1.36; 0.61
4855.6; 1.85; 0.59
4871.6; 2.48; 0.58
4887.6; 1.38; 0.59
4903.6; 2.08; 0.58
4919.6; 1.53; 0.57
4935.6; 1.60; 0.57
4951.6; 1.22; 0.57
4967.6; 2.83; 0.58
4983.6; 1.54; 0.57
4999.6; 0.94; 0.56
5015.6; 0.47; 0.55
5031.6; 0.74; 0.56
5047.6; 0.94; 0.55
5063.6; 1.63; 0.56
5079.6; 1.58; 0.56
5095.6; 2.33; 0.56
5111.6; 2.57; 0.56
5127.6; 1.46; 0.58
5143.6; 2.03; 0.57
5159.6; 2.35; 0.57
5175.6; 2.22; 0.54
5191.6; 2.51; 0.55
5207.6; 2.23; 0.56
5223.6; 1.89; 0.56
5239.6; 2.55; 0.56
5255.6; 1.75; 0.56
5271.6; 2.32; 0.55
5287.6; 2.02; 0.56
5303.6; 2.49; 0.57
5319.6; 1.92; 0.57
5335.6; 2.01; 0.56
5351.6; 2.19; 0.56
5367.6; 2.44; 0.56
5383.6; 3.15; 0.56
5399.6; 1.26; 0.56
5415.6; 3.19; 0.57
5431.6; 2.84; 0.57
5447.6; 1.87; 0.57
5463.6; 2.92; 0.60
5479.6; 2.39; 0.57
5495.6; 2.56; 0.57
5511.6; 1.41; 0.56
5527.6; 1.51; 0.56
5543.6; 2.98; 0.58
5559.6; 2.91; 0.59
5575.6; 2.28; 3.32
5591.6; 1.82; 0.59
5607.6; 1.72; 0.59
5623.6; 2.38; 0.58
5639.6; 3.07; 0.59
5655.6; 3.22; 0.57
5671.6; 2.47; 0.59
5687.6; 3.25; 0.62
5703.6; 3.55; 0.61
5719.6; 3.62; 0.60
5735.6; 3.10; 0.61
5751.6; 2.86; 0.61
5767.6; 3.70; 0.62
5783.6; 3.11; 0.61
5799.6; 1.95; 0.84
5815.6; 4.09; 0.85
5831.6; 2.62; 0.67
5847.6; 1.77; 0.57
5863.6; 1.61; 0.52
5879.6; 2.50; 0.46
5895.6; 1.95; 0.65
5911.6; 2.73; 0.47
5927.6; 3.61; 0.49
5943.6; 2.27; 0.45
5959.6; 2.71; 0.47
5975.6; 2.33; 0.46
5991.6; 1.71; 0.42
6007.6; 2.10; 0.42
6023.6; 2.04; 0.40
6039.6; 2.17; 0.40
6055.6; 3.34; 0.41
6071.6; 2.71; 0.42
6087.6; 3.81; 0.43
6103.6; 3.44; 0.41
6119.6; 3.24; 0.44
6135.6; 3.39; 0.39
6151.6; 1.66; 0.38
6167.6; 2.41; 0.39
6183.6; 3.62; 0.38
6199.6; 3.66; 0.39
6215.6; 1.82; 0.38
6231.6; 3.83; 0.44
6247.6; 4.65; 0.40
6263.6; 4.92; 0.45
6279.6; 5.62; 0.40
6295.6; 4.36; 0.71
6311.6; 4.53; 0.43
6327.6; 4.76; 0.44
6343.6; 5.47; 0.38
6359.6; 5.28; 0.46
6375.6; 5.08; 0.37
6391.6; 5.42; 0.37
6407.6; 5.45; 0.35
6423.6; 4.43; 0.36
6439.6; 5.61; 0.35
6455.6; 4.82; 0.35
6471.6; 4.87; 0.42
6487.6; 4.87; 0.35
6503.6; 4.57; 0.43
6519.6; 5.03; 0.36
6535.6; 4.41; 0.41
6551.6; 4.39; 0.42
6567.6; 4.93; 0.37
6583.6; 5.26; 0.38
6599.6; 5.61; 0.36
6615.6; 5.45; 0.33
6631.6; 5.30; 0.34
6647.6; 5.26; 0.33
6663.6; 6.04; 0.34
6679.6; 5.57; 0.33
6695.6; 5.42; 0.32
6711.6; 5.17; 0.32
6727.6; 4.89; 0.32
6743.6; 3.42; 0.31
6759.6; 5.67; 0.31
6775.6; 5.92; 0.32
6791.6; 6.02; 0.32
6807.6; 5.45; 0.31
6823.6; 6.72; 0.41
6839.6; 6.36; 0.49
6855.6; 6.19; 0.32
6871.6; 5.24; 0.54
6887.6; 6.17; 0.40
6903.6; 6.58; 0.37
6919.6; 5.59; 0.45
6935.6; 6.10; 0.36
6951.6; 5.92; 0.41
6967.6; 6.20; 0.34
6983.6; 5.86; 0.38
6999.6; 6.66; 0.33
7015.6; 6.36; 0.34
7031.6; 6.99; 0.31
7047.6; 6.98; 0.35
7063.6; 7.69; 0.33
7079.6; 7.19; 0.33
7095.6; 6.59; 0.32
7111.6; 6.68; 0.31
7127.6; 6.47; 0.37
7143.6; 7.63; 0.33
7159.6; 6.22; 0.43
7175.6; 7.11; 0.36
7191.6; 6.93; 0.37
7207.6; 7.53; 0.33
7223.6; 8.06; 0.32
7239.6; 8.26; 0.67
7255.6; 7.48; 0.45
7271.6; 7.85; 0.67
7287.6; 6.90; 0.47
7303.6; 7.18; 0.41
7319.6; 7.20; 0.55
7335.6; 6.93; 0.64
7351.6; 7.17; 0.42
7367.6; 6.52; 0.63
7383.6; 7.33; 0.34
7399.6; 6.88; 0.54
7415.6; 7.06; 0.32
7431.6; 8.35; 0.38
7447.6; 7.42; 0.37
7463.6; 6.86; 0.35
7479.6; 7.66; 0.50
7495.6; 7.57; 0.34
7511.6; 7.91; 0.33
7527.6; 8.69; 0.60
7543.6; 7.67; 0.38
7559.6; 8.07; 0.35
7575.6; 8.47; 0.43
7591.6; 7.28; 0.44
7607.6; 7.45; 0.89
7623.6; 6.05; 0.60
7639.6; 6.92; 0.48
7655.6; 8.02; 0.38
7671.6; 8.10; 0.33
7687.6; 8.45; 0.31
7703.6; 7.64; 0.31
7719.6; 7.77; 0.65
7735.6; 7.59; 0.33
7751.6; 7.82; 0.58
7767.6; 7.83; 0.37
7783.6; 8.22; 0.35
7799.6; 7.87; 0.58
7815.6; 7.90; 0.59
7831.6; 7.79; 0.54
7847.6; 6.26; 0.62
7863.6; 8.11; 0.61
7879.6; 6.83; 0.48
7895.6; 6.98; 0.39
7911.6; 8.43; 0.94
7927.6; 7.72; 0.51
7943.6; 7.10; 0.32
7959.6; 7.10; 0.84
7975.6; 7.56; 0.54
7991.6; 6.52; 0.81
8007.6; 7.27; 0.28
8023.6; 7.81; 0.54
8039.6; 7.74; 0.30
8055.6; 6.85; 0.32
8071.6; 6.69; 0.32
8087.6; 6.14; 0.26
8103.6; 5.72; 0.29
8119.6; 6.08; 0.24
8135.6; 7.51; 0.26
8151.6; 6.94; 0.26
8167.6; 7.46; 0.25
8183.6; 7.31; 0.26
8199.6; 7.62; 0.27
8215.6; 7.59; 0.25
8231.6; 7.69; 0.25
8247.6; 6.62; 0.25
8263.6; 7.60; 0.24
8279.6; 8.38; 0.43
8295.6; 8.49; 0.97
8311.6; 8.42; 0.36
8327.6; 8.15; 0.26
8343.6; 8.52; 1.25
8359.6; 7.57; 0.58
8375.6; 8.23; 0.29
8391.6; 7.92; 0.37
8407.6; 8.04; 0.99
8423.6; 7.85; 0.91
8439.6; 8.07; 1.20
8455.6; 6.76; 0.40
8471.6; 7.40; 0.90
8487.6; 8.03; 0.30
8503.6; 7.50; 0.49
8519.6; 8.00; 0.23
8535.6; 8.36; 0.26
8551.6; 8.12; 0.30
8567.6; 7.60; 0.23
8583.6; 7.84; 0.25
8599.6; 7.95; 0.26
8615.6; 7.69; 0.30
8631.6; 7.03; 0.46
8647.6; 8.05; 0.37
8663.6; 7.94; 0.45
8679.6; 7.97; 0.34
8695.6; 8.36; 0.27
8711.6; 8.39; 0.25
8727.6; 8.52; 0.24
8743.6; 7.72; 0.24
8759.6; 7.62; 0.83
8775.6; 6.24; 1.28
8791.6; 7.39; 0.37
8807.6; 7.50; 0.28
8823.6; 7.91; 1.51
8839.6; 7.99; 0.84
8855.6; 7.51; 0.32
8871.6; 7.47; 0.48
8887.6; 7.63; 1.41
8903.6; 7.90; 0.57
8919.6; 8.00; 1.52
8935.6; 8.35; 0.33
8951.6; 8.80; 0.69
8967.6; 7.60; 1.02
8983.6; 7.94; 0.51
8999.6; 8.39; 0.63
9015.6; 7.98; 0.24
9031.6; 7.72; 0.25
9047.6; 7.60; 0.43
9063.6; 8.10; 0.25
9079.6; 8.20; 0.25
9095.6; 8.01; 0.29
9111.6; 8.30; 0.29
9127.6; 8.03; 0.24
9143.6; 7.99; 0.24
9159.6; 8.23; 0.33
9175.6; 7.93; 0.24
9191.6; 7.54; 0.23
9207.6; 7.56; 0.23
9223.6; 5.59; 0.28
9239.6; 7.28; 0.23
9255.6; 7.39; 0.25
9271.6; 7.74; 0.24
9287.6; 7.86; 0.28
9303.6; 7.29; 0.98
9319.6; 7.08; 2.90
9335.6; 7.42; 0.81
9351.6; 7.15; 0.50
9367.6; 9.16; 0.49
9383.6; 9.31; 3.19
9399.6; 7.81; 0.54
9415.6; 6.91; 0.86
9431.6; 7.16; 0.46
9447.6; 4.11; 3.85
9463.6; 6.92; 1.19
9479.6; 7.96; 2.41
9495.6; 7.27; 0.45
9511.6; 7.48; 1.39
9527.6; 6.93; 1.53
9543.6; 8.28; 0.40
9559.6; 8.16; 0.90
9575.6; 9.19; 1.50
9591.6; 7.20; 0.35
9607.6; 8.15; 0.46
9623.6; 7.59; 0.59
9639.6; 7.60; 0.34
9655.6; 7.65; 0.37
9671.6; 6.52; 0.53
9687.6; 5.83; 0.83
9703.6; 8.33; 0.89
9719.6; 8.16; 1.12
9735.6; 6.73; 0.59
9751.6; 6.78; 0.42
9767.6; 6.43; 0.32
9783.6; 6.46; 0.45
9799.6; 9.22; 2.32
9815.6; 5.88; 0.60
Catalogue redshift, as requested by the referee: 0.57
